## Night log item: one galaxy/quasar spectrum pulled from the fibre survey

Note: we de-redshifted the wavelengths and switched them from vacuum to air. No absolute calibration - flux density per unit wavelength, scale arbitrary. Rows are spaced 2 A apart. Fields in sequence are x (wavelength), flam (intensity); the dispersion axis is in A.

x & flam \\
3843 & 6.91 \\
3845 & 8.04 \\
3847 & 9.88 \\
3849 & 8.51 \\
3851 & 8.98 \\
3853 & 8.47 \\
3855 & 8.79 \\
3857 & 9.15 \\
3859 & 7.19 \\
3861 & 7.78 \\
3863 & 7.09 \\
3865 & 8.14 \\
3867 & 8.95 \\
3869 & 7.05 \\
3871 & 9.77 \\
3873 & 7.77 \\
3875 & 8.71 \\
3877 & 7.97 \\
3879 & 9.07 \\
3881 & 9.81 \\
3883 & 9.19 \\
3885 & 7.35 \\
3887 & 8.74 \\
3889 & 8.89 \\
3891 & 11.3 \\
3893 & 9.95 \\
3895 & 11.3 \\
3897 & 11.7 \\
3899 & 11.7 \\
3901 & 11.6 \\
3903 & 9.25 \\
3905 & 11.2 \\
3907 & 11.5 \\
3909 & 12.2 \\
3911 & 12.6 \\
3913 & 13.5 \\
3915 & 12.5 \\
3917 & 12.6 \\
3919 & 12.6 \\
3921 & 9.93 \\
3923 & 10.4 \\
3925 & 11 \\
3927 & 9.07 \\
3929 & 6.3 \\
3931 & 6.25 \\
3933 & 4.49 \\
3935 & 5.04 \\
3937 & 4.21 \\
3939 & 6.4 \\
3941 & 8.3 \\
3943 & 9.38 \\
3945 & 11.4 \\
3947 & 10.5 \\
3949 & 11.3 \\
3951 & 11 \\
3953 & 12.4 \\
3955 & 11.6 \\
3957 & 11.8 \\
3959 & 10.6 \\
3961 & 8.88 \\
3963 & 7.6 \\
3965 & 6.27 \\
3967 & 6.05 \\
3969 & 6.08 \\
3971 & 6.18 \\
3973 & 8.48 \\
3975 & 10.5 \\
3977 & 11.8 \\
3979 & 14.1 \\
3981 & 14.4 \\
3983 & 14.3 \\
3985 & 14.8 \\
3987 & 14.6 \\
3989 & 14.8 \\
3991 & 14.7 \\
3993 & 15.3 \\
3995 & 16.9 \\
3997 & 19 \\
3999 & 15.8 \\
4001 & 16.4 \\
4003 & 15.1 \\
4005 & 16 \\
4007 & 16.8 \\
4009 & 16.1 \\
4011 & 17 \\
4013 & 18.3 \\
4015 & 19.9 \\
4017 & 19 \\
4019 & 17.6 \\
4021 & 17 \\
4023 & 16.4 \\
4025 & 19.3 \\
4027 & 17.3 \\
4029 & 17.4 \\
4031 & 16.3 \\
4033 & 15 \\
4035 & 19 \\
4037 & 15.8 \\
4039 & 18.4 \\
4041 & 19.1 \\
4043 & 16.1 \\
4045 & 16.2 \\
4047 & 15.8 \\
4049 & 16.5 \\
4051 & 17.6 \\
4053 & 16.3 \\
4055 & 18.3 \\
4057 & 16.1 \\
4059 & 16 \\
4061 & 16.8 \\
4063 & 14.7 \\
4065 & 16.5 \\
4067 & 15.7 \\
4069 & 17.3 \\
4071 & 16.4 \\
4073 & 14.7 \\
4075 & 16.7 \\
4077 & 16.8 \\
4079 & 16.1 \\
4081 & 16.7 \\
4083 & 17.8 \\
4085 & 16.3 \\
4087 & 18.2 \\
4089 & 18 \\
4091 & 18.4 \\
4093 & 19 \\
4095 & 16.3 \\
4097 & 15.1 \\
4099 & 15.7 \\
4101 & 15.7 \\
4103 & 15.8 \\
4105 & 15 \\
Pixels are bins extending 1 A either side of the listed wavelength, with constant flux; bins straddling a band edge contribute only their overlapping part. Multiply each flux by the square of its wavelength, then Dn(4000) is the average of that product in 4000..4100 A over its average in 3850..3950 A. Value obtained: 1.9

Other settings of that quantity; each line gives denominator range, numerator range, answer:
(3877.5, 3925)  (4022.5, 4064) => 1.68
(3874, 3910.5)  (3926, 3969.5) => 0.86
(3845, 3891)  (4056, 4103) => 2.15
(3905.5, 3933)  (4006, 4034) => 1.73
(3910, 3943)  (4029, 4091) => 1.97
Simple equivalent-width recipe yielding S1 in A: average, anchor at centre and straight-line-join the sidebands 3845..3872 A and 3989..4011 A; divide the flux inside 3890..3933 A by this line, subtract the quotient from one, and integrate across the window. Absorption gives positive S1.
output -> 1.9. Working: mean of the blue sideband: 8.43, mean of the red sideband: 16.2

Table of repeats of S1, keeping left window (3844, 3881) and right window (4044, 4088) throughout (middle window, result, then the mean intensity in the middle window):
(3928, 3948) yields 7.43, 7.23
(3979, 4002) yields -3.31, 15.5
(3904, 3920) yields -2.96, 12.3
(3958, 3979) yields 6.88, 8.52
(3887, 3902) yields -1.62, 10.8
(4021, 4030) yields -1.58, 17.5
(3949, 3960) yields 0.57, 11.5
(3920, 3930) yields 1.44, 9.34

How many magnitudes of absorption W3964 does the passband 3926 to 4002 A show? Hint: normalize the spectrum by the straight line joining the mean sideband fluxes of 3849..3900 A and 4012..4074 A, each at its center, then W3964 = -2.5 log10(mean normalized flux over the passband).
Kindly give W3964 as 0.25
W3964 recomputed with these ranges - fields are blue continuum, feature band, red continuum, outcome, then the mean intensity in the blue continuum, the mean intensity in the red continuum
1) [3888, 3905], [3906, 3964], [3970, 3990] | 0.17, 10.7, 12.4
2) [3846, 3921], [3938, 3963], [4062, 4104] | 0.19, 9.81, 16.6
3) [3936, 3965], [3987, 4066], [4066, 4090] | -0.22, 9.55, 16.7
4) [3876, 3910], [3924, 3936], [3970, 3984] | 0.46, 10.2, 11.4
